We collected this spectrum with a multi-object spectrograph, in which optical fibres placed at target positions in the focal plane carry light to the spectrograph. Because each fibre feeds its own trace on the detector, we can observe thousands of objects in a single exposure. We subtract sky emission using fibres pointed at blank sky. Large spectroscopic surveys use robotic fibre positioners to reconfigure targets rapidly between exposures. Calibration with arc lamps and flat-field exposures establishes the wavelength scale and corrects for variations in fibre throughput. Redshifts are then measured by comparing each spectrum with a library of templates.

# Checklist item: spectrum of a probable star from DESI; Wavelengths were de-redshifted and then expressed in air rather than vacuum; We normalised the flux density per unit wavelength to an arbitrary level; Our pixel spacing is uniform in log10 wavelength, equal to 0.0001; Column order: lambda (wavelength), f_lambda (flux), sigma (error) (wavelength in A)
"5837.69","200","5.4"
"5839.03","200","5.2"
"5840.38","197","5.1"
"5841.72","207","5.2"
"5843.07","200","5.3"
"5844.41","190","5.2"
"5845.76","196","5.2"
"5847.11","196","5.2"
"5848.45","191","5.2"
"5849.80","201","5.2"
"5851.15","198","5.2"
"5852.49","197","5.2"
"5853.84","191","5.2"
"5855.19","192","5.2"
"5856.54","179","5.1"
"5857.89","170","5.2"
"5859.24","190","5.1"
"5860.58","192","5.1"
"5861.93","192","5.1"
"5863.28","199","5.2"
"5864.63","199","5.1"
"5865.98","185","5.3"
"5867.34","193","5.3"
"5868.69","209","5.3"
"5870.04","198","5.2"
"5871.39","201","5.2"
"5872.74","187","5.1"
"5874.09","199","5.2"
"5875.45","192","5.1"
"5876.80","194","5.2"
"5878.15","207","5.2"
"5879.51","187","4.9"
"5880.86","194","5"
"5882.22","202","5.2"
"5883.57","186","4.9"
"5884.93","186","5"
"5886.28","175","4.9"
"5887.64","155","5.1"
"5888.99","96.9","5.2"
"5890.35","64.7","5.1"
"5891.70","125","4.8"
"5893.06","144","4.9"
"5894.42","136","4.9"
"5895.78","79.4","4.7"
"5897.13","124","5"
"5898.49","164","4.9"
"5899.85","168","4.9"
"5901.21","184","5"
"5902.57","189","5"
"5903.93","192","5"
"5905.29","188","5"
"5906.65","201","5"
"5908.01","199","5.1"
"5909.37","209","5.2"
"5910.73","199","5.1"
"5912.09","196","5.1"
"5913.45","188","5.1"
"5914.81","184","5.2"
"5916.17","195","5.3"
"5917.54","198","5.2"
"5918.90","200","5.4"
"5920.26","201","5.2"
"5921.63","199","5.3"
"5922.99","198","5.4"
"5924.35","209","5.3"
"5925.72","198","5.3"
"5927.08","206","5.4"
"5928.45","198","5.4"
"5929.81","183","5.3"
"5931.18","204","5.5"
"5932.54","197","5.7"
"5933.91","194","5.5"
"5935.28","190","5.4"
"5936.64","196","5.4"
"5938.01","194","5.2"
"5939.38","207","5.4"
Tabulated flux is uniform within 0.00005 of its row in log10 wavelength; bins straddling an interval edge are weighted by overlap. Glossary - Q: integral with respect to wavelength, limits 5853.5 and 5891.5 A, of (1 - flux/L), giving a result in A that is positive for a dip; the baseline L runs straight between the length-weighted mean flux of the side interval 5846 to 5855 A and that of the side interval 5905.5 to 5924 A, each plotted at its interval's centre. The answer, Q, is 2.8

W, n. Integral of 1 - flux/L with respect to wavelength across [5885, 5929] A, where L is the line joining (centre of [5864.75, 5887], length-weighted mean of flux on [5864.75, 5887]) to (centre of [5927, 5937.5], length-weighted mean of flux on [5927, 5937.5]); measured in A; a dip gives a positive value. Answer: 4.7 A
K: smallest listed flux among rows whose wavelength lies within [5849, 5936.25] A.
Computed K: 64.7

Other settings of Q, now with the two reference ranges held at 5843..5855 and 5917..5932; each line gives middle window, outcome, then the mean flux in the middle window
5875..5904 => 5.5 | 160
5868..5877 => 0.0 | 197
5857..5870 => 0.3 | 192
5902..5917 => 0.3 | 195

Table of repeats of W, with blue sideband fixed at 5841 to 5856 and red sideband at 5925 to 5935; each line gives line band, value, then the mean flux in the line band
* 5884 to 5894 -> 3.1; 136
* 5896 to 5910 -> 1.3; 178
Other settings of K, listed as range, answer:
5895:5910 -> 79.4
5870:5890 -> 96.9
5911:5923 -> 184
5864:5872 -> 185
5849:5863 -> 170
